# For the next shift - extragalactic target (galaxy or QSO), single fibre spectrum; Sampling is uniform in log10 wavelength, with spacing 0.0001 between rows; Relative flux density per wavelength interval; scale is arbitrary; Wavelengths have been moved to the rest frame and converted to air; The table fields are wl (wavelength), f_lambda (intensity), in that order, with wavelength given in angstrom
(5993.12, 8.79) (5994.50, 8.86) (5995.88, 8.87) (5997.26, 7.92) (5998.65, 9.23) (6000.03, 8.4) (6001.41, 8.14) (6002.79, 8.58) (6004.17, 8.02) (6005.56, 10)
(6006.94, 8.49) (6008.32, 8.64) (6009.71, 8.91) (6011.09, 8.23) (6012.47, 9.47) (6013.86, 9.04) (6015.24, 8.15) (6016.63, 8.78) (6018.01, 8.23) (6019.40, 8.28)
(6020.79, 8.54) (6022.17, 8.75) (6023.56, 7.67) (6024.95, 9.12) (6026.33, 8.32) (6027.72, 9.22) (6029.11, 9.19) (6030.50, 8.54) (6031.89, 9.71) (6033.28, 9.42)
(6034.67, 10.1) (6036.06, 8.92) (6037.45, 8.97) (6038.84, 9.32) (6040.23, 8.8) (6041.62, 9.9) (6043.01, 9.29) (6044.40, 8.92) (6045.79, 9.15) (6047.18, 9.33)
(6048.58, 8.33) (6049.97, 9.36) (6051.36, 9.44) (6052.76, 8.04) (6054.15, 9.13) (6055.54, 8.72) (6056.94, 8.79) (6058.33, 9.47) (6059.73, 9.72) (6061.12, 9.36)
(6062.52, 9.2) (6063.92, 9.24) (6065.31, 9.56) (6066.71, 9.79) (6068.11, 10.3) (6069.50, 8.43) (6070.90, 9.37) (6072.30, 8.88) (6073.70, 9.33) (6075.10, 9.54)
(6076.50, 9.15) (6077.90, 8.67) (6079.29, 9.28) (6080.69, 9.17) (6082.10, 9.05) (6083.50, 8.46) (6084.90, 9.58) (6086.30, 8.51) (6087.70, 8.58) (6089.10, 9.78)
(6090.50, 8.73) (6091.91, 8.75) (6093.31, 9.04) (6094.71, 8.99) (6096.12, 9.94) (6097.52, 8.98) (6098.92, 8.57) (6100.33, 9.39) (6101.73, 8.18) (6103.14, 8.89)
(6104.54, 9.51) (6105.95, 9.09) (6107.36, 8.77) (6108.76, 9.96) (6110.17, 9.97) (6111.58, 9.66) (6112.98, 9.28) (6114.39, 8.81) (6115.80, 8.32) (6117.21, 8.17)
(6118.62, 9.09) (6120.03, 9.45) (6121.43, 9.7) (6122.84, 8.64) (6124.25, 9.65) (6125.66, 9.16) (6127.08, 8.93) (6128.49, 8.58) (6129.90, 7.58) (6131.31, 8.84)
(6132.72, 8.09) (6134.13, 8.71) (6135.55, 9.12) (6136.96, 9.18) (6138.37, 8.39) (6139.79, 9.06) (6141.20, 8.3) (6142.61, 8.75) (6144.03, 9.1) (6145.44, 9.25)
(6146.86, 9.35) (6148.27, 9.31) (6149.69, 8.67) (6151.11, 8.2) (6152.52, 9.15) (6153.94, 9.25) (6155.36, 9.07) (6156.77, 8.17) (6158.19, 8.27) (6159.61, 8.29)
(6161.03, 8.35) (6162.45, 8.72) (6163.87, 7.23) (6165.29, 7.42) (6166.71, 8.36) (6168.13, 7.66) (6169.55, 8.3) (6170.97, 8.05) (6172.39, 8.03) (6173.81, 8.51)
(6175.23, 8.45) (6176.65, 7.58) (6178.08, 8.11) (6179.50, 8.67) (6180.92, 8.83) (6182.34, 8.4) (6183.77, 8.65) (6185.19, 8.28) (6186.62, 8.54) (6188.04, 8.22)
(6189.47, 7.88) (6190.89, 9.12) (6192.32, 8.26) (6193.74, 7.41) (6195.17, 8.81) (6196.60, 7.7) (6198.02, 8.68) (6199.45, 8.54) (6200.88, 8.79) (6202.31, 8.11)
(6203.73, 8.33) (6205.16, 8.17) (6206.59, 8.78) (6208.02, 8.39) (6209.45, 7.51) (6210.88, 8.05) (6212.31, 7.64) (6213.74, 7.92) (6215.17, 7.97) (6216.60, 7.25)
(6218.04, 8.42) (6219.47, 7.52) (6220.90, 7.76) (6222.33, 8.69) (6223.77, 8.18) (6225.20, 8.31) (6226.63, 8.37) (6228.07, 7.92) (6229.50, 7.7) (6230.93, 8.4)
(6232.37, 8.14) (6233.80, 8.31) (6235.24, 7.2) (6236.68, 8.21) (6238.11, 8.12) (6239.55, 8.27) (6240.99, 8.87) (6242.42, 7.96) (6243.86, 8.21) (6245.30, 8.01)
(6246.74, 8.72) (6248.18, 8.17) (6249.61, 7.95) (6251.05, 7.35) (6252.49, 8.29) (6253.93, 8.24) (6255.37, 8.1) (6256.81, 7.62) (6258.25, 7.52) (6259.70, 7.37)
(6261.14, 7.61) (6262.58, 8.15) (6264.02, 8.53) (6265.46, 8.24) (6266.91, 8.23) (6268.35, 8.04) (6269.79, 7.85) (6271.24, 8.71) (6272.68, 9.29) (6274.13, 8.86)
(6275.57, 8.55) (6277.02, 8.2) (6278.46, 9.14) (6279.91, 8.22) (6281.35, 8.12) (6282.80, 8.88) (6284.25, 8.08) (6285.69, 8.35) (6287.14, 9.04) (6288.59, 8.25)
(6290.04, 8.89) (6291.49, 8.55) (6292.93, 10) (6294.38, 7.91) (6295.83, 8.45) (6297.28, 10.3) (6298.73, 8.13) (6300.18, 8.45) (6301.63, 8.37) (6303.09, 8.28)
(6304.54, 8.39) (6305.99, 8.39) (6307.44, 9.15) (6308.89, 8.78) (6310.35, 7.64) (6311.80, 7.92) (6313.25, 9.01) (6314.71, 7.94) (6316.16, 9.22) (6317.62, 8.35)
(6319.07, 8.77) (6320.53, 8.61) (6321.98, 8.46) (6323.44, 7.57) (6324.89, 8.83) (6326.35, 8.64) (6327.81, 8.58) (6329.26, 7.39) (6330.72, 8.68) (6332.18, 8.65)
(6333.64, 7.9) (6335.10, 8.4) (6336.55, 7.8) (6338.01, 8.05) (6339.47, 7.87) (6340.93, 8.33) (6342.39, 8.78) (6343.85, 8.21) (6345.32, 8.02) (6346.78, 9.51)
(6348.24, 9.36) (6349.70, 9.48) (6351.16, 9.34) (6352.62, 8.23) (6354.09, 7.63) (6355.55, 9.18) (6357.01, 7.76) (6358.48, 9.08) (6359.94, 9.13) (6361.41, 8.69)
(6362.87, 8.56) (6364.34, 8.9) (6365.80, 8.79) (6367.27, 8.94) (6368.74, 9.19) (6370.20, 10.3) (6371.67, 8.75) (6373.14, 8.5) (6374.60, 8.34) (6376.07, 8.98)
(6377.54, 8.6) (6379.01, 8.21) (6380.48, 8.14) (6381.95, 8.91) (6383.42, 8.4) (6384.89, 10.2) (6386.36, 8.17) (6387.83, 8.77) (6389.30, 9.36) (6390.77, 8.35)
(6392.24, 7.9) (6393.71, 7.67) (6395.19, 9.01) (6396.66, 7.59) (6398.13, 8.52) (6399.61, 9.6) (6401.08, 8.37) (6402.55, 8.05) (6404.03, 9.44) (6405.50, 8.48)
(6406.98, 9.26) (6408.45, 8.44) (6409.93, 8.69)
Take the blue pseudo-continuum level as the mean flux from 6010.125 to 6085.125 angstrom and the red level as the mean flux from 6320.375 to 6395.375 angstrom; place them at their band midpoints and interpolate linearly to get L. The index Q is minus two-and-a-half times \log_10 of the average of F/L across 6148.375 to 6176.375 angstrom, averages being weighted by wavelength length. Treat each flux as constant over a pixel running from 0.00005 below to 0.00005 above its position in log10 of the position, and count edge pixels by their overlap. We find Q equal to 0.07 mag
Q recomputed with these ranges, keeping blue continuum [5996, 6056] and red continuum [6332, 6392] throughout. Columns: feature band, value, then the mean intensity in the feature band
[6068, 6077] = -0.05 mag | 9.22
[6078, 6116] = -0.03 mag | 9.09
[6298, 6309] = 0.03 mag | 8.48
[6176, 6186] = 0.05 mag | 8.36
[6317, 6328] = 0.03 mag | 8.47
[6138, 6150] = -0.02 mag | 8.93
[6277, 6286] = 0.03 mag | 8.46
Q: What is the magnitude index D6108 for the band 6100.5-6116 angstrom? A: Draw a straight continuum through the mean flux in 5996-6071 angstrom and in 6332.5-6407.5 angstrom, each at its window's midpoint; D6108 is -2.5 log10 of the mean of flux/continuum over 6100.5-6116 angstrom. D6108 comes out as -0.033 mag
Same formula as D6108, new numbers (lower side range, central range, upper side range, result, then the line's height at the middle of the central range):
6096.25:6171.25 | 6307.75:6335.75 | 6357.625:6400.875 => 0.04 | 8.75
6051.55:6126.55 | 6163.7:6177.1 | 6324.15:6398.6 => 0.12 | 8.97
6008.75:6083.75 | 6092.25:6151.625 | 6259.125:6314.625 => -0.01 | 8.86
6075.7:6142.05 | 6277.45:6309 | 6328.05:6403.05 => 0.01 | 8.71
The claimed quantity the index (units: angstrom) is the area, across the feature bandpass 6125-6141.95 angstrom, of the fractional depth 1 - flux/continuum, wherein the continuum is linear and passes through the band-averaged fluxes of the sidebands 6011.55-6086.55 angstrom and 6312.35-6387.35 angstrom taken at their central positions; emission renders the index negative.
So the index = 0.52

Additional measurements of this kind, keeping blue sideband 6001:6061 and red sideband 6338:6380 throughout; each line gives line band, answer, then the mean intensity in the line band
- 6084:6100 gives -0.3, 9.04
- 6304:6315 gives 0.4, 8.42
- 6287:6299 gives -0.1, 8.85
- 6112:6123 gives -0.1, 8.97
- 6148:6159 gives 0.1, 8.73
